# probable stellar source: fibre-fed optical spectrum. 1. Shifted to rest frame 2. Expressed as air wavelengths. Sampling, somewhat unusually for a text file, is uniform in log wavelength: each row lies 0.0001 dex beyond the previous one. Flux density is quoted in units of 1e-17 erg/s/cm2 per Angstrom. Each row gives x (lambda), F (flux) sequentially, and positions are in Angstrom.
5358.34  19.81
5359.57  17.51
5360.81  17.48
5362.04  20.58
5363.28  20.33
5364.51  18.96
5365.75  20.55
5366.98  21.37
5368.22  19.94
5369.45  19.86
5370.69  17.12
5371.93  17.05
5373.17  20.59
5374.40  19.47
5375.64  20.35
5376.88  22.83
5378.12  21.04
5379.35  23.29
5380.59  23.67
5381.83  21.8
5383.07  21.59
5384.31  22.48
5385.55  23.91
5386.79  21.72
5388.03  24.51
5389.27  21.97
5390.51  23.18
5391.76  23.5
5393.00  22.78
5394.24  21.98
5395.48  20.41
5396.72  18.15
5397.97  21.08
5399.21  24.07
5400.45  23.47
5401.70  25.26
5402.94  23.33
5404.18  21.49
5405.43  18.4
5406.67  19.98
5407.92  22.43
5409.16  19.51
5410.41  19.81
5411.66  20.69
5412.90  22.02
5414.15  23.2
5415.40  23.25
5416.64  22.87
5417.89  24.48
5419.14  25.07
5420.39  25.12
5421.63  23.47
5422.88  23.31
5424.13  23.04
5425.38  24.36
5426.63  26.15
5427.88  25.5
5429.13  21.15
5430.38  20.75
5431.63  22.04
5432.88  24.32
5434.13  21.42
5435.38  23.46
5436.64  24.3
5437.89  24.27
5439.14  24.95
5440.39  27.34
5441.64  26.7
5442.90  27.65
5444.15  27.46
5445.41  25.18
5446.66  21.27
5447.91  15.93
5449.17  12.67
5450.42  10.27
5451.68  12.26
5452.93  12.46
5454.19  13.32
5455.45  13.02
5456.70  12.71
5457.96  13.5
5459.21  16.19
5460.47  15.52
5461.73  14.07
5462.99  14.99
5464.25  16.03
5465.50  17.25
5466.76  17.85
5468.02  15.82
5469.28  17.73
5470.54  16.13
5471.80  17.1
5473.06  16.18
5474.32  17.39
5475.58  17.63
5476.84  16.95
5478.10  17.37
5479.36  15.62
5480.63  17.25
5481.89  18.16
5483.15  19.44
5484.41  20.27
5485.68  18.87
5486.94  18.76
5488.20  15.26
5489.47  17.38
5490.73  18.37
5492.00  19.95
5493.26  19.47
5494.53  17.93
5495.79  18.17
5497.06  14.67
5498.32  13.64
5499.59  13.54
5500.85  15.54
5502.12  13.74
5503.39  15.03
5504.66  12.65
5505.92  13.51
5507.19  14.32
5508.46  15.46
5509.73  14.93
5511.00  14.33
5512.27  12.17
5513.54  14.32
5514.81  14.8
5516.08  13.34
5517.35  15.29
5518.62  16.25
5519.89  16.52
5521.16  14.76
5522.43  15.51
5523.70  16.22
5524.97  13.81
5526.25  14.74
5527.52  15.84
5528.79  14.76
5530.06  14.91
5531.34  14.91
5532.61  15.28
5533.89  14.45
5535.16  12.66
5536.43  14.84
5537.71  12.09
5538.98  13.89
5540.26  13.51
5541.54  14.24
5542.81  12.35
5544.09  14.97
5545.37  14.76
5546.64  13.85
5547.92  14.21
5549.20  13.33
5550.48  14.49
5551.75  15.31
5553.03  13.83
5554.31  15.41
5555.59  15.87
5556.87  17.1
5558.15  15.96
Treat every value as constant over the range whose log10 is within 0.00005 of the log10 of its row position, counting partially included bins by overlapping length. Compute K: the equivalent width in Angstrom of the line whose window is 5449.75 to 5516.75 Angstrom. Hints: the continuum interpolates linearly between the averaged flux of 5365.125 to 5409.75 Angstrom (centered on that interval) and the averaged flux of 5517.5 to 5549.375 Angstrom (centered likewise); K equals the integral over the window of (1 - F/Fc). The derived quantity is 4.7 Angstrom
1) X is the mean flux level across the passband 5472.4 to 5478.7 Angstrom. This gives 17.1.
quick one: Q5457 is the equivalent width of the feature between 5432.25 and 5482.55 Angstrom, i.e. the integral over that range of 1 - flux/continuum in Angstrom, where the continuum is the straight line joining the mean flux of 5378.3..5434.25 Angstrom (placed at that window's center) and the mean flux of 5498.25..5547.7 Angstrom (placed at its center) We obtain 2.2 Angstrom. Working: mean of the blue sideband 22.6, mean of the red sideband 14.4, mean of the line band 18.2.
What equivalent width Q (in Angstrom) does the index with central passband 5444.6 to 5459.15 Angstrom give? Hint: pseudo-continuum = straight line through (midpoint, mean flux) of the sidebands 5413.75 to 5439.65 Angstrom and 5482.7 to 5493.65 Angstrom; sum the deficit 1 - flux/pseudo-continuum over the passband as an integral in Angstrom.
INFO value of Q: 4.47 Angstrom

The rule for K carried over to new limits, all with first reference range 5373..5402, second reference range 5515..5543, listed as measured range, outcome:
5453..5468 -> 2.8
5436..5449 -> -3.3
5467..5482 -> 0.5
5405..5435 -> -3.2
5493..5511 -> 1.1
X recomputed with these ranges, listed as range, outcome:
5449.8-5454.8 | 12.1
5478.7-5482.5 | 17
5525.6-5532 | 15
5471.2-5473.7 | 16.6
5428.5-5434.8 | 22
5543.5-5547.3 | 14.5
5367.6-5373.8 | 18.9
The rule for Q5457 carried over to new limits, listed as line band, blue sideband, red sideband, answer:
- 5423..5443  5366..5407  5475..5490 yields -4.46 Angstrom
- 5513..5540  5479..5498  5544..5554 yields 1.68 Angstrom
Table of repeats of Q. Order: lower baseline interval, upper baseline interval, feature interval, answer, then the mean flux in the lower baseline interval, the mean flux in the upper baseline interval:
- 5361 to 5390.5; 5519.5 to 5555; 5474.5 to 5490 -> -0.9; 21.1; 14.5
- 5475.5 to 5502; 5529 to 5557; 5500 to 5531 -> 2.2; 17.3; 14.3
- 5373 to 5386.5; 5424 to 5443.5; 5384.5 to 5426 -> 1.0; 22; 24.2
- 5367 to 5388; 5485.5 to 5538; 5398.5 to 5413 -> -1.3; 21.2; 15.3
